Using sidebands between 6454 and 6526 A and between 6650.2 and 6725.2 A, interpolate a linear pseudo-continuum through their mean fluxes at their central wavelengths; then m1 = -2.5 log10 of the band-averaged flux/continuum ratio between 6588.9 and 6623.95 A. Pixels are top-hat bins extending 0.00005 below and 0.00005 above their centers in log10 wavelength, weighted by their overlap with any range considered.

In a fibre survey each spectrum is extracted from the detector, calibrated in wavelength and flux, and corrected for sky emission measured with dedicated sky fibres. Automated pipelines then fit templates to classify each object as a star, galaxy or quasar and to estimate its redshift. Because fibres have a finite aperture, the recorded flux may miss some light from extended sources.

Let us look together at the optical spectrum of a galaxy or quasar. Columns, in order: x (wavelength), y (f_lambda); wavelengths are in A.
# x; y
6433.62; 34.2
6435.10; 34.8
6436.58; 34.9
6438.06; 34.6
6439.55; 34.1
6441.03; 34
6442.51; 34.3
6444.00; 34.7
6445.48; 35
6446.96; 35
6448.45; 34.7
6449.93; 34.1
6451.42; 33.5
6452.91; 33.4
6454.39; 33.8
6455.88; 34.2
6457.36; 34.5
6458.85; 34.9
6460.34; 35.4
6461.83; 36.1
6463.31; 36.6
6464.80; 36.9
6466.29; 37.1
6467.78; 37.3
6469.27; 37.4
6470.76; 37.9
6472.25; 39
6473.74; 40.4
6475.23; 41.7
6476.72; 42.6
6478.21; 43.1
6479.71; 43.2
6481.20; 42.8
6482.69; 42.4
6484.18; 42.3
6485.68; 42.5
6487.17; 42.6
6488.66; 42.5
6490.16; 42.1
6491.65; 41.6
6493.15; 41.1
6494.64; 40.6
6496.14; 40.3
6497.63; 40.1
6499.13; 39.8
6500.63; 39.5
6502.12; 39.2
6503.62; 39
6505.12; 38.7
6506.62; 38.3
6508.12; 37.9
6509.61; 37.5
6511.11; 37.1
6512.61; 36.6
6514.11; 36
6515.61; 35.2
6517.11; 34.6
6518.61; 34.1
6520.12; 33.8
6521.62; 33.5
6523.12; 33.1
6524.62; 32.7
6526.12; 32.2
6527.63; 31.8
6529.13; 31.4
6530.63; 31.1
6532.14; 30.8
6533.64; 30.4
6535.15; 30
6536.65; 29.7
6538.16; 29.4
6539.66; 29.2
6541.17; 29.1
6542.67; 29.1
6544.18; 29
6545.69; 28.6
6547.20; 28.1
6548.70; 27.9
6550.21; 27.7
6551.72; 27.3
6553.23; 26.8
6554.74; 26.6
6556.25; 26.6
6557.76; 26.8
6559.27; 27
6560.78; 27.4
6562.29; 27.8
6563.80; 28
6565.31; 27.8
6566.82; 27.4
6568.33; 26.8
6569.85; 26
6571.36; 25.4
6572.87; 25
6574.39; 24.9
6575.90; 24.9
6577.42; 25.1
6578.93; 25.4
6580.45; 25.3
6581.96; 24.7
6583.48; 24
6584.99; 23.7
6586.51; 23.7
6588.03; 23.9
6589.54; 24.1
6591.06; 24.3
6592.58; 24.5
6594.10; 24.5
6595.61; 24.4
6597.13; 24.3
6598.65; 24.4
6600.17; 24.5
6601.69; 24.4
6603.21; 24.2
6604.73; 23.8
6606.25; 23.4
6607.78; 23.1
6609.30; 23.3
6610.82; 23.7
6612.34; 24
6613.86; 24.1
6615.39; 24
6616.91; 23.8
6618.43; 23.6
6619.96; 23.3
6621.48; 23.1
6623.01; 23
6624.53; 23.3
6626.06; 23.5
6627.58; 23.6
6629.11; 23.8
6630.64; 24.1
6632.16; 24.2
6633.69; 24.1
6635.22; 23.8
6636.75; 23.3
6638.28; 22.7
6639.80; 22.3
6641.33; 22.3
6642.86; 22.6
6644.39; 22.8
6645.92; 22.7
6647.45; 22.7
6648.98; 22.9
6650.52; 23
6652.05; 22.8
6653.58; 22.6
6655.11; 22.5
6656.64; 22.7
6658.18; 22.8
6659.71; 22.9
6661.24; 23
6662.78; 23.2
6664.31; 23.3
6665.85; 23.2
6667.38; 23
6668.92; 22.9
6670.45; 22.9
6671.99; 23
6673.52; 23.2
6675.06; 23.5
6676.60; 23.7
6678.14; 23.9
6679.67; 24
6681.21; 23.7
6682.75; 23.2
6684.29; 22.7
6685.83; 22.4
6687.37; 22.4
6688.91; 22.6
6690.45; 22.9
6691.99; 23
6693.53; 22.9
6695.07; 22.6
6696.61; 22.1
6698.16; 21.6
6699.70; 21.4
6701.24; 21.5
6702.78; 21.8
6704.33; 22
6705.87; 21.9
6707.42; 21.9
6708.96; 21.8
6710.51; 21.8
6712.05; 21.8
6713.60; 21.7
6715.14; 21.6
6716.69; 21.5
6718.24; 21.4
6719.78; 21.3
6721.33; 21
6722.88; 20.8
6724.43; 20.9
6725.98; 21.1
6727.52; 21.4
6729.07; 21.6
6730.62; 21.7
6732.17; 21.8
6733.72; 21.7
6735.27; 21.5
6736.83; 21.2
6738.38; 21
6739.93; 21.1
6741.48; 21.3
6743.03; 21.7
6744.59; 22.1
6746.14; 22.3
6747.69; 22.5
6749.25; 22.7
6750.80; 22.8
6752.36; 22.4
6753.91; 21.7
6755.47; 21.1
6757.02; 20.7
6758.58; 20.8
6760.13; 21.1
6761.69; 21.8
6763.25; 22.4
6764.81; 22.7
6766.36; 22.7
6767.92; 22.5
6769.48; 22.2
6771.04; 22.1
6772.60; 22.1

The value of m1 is 0.21 mag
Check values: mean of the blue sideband 38.3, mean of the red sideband 22.5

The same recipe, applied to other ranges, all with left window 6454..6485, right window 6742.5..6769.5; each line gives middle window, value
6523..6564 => 0.18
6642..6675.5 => 0.20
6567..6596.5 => 0.28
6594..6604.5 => 0.26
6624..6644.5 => 0.24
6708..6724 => 0.14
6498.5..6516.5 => -0.04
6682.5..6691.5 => 0.15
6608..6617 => 0.26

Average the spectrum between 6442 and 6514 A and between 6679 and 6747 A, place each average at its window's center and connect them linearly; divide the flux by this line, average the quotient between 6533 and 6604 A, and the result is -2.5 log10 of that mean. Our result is 0.21 mag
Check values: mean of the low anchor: 38.4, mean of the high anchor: 21.9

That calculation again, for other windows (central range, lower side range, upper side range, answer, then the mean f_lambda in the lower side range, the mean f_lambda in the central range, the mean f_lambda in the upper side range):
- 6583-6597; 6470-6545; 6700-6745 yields 0.27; 36.7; 24.1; 21.5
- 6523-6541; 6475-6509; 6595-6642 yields 0.15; 41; 30.8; 23.7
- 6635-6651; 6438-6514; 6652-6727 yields 0.14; 38.1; 22.8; 22.4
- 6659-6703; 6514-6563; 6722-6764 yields 0.06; 30.1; 22.9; 21.6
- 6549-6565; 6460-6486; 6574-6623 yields 0.08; 39.7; 27.2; 24.1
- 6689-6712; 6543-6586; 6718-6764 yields 0.03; 26.5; 22.1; 21.6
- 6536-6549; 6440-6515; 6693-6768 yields 0.17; 38.2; 28.9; 21.7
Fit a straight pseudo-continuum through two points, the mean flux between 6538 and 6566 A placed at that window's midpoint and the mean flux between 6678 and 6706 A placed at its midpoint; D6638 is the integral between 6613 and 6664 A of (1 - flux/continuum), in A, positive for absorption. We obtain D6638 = 2.9 A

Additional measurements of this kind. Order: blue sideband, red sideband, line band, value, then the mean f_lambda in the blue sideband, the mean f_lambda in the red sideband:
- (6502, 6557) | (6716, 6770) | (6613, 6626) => 1.95 A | 32.1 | 21.7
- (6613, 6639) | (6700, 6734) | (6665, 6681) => -0.57 A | 23.6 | 21.5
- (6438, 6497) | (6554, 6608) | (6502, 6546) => -2.08 A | 38.1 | 25.2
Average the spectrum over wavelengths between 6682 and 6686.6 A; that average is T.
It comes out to 22.8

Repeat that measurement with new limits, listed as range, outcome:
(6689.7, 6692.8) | 23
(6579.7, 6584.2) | 24.7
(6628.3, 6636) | 24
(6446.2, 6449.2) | 34.9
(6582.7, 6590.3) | 23.9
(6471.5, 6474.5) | 39.7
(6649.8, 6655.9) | 22.8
